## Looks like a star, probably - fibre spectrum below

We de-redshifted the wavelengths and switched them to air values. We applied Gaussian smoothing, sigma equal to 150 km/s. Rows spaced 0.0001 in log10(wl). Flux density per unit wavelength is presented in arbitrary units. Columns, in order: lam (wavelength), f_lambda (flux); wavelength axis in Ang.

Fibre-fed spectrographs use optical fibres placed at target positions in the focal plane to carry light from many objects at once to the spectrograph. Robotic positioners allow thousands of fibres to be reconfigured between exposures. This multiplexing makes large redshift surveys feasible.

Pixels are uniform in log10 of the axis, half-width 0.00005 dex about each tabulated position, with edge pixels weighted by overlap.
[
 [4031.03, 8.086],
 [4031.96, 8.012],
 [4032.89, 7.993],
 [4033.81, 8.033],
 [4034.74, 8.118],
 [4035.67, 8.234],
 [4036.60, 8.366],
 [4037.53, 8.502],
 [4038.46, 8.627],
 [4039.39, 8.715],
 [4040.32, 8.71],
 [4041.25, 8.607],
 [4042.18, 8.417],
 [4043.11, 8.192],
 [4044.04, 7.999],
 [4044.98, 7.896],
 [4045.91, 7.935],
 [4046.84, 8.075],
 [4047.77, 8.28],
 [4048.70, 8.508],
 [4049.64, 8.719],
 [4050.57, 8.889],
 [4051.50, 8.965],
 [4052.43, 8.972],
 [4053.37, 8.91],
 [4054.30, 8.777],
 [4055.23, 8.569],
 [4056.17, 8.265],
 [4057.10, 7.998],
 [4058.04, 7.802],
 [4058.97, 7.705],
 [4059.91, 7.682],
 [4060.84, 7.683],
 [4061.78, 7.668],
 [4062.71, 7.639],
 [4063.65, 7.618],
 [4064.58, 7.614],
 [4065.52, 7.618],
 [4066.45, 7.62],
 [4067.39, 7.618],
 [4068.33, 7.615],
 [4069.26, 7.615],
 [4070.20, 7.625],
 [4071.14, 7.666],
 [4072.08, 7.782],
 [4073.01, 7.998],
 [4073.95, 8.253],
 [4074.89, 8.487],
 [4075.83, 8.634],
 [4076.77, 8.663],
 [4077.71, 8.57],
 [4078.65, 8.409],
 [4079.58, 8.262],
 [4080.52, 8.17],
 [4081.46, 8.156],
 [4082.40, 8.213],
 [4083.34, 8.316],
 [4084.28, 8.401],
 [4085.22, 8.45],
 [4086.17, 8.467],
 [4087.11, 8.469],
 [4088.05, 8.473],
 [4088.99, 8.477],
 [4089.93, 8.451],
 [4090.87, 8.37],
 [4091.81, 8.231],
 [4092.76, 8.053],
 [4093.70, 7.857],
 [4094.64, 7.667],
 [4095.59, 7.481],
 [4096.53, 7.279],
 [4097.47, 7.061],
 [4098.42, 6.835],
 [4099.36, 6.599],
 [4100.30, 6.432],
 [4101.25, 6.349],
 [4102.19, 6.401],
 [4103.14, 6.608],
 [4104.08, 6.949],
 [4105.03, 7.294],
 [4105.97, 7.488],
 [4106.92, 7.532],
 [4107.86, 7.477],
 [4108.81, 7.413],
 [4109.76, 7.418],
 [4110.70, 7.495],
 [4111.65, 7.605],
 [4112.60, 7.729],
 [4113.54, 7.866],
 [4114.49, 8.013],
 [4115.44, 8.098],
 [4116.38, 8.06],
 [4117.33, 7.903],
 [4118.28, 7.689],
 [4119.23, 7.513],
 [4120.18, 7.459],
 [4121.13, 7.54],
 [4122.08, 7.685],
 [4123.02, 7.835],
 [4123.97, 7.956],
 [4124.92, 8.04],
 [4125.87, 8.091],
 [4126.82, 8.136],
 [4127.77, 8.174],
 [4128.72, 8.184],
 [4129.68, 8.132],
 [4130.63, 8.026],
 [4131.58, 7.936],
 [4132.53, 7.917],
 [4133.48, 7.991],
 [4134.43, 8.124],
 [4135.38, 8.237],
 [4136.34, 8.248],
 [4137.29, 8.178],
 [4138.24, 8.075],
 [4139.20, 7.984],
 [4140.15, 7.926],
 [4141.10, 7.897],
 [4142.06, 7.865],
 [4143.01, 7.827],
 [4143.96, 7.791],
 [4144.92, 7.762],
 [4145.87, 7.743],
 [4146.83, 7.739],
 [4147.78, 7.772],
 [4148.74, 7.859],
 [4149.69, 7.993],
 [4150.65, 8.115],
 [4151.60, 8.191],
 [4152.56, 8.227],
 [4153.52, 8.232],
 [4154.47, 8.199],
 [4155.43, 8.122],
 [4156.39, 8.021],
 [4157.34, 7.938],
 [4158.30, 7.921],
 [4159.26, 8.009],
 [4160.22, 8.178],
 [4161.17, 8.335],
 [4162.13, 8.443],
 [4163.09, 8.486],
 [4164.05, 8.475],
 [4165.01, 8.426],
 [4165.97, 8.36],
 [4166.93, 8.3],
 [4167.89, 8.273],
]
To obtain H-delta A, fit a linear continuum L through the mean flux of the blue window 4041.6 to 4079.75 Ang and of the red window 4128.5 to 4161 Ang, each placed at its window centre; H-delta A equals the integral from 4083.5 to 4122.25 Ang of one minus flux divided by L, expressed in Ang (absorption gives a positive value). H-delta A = 2.1 Ang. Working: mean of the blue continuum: 8.13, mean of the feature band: 7.63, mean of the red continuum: 8.01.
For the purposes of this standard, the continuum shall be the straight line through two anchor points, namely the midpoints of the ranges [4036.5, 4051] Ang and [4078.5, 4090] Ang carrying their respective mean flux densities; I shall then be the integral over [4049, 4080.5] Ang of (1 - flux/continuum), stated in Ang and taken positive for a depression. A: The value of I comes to 1.0 Ang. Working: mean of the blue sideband 8.4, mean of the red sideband 8.36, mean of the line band 8.12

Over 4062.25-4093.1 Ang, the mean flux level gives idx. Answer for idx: 8.12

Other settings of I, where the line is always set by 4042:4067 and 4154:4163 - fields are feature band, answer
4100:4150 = 2.54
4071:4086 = -0.28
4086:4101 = 0.77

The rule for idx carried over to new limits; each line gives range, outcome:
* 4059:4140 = 7.82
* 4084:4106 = 7.58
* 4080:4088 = 8.33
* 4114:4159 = 7.96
